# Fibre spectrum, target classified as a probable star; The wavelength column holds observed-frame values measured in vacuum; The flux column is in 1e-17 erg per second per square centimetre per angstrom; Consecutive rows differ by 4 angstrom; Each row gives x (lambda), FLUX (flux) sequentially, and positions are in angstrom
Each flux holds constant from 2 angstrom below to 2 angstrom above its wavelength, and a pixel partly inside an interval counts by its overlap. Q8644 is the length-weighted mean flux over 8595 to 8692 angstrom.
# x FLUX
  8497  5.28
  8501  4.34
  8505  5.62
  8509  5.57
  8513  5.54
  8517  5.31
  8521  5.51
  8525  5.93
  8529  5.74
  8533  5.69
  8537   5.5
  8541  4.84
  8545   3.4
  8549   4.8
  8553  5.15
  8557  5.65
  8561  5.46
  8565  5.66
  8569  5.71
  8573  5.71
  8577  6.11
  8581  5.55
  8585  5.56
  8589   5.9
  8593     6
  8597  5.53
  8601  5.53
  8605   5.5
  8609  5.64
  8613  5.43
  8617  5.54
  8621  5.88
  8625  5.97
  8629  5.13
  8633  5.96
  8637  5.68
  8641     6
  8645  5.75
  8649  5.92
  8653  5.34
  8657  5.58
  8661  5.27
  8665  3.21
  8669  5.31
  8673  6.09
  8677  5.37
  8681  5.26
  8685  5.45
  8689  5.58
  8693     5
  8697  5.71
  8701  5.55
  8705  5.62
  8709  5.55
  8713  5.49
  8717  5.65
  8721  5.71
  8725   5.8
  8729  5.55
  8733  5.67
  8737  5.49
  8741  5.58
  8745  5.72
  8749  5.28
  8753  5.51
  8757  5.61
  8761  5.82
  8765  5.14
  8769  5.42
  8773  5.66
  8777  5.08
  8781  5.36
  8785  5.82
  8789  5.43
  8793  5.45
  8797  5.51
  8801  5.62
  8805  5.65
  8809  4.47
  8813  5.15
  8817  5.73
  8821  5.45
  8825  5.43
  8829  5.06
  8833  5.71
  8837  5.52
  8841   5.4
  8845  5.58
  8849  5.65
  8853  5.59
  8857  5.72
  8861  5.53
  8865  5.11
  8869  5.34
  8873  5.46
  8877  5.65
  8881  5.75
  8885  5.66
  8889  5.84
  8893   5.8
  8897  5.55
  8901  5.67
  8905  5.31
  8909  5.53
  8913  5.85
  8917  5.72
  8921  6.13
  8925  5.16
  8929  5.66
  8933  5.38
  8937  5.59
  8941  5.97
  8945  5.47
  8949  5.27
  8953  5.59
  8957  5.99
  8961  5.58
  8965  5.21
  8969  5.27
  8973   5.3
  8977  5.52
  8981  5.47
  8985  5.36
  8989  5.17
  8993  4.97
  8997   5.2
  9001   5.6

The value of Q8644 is 5.49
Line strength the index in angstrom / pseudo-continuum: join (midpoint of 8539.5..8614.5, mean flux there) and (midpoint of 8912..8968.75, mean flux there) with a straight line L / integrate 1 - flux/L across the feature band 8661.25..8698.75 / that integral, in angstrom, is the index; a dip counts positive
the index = 1.8 angstrom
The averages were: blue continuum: 5.43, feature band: 5.22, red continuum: 5.6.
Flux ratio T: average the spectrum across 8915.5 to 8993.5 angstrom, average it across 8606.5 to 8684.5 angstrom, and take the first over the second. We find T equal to 1.00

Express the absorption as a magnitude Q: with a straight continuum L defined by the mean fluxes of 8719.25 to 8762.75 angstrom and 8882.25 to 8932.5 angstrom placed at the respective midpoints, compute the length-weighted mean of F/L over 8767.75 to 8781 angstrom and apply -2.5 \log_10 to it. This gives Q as 0.05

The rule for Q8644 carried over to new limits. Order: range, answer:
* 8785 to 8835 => 5.41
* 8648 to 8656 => 5.59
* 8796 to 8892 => 5.49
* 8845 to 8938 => 5.59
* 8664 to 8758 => 5.47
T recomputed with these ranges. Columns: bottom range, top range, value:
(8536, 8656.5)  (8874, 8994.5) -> 1.00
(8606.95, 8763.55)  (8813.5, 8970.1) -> 1.01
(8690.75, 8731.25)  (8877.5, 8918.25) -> 1.02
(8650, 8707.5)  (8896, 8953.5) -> 1.05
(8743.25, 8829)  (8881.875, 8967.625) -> 1.03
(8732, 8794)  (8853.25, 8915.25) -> 1.02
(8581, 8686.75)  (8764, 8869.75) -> 0.98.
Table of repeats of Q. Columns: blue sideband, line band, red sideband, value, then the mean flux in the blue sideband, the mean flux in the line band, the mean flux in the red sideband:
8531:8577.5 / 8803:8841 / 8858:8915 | 0.03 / 5.28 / 5.35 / 5.58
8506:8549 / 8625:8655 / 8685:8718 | -0.05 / 5.29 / 5.7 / 5.51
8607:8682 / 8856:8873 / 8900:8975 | 0.03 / 5.49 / 5.41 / 5.56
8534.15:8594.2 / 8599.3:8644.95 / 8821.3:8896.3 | -0.05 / 5.4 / 5.66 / 5.54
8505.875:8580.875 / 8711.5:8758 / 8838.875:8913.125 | -0.02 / 5.41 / 5.59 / 5.57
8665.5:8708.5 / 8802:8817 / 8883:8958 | 0.06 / 5.42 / 5.21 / 5.63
